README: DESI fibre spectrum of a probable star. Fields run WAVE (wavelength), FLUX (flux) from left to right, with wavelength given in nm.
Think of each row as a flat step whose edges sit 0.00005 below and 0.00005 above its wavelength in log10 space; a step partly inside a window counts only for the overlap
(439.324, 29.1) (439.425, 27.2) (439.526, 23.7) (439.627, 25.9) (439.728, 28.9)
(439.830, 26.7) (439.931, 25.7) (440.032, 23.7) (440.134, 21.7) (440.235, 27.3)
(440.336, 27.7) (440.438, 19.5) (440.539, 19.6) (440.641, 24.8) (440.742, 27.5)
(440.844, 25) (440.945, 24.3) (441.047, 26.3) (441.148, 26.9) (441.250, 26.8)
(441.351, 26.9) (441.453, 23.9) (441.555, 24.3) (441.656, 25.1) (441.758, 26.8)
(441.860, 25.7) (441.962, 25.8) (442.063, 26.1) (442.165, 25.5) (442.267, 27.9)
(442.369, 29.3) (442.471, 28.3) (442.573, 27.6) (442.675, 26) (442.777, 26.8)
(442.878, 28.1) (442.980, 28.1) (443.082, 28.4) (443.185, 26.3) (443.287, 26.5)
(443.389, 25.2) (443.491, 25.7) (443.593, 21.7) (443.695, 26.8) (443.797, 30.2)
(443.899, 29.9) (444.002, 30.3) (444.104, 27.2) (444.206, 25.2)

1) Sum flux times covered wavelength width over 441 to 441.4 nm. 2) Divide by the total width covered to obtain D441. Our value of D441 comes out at 26.8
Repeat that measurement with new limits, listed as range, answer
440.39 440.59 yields 19.6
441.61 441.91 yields 25.8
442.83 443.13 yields 28.2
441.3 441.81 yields 25.4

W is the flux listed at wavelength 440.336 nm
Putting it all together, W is 27.7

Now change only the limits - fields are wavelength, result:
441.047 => 26.3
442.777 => 26.8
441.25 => 26.8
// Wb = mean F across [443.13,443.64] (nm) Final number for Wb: 25.1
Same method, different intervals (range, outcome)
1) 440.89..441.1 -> 25.4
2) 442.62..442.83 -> 26.6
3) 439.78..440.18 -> 24.5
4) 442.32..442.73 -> 27.8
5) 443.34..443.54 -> 25.5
